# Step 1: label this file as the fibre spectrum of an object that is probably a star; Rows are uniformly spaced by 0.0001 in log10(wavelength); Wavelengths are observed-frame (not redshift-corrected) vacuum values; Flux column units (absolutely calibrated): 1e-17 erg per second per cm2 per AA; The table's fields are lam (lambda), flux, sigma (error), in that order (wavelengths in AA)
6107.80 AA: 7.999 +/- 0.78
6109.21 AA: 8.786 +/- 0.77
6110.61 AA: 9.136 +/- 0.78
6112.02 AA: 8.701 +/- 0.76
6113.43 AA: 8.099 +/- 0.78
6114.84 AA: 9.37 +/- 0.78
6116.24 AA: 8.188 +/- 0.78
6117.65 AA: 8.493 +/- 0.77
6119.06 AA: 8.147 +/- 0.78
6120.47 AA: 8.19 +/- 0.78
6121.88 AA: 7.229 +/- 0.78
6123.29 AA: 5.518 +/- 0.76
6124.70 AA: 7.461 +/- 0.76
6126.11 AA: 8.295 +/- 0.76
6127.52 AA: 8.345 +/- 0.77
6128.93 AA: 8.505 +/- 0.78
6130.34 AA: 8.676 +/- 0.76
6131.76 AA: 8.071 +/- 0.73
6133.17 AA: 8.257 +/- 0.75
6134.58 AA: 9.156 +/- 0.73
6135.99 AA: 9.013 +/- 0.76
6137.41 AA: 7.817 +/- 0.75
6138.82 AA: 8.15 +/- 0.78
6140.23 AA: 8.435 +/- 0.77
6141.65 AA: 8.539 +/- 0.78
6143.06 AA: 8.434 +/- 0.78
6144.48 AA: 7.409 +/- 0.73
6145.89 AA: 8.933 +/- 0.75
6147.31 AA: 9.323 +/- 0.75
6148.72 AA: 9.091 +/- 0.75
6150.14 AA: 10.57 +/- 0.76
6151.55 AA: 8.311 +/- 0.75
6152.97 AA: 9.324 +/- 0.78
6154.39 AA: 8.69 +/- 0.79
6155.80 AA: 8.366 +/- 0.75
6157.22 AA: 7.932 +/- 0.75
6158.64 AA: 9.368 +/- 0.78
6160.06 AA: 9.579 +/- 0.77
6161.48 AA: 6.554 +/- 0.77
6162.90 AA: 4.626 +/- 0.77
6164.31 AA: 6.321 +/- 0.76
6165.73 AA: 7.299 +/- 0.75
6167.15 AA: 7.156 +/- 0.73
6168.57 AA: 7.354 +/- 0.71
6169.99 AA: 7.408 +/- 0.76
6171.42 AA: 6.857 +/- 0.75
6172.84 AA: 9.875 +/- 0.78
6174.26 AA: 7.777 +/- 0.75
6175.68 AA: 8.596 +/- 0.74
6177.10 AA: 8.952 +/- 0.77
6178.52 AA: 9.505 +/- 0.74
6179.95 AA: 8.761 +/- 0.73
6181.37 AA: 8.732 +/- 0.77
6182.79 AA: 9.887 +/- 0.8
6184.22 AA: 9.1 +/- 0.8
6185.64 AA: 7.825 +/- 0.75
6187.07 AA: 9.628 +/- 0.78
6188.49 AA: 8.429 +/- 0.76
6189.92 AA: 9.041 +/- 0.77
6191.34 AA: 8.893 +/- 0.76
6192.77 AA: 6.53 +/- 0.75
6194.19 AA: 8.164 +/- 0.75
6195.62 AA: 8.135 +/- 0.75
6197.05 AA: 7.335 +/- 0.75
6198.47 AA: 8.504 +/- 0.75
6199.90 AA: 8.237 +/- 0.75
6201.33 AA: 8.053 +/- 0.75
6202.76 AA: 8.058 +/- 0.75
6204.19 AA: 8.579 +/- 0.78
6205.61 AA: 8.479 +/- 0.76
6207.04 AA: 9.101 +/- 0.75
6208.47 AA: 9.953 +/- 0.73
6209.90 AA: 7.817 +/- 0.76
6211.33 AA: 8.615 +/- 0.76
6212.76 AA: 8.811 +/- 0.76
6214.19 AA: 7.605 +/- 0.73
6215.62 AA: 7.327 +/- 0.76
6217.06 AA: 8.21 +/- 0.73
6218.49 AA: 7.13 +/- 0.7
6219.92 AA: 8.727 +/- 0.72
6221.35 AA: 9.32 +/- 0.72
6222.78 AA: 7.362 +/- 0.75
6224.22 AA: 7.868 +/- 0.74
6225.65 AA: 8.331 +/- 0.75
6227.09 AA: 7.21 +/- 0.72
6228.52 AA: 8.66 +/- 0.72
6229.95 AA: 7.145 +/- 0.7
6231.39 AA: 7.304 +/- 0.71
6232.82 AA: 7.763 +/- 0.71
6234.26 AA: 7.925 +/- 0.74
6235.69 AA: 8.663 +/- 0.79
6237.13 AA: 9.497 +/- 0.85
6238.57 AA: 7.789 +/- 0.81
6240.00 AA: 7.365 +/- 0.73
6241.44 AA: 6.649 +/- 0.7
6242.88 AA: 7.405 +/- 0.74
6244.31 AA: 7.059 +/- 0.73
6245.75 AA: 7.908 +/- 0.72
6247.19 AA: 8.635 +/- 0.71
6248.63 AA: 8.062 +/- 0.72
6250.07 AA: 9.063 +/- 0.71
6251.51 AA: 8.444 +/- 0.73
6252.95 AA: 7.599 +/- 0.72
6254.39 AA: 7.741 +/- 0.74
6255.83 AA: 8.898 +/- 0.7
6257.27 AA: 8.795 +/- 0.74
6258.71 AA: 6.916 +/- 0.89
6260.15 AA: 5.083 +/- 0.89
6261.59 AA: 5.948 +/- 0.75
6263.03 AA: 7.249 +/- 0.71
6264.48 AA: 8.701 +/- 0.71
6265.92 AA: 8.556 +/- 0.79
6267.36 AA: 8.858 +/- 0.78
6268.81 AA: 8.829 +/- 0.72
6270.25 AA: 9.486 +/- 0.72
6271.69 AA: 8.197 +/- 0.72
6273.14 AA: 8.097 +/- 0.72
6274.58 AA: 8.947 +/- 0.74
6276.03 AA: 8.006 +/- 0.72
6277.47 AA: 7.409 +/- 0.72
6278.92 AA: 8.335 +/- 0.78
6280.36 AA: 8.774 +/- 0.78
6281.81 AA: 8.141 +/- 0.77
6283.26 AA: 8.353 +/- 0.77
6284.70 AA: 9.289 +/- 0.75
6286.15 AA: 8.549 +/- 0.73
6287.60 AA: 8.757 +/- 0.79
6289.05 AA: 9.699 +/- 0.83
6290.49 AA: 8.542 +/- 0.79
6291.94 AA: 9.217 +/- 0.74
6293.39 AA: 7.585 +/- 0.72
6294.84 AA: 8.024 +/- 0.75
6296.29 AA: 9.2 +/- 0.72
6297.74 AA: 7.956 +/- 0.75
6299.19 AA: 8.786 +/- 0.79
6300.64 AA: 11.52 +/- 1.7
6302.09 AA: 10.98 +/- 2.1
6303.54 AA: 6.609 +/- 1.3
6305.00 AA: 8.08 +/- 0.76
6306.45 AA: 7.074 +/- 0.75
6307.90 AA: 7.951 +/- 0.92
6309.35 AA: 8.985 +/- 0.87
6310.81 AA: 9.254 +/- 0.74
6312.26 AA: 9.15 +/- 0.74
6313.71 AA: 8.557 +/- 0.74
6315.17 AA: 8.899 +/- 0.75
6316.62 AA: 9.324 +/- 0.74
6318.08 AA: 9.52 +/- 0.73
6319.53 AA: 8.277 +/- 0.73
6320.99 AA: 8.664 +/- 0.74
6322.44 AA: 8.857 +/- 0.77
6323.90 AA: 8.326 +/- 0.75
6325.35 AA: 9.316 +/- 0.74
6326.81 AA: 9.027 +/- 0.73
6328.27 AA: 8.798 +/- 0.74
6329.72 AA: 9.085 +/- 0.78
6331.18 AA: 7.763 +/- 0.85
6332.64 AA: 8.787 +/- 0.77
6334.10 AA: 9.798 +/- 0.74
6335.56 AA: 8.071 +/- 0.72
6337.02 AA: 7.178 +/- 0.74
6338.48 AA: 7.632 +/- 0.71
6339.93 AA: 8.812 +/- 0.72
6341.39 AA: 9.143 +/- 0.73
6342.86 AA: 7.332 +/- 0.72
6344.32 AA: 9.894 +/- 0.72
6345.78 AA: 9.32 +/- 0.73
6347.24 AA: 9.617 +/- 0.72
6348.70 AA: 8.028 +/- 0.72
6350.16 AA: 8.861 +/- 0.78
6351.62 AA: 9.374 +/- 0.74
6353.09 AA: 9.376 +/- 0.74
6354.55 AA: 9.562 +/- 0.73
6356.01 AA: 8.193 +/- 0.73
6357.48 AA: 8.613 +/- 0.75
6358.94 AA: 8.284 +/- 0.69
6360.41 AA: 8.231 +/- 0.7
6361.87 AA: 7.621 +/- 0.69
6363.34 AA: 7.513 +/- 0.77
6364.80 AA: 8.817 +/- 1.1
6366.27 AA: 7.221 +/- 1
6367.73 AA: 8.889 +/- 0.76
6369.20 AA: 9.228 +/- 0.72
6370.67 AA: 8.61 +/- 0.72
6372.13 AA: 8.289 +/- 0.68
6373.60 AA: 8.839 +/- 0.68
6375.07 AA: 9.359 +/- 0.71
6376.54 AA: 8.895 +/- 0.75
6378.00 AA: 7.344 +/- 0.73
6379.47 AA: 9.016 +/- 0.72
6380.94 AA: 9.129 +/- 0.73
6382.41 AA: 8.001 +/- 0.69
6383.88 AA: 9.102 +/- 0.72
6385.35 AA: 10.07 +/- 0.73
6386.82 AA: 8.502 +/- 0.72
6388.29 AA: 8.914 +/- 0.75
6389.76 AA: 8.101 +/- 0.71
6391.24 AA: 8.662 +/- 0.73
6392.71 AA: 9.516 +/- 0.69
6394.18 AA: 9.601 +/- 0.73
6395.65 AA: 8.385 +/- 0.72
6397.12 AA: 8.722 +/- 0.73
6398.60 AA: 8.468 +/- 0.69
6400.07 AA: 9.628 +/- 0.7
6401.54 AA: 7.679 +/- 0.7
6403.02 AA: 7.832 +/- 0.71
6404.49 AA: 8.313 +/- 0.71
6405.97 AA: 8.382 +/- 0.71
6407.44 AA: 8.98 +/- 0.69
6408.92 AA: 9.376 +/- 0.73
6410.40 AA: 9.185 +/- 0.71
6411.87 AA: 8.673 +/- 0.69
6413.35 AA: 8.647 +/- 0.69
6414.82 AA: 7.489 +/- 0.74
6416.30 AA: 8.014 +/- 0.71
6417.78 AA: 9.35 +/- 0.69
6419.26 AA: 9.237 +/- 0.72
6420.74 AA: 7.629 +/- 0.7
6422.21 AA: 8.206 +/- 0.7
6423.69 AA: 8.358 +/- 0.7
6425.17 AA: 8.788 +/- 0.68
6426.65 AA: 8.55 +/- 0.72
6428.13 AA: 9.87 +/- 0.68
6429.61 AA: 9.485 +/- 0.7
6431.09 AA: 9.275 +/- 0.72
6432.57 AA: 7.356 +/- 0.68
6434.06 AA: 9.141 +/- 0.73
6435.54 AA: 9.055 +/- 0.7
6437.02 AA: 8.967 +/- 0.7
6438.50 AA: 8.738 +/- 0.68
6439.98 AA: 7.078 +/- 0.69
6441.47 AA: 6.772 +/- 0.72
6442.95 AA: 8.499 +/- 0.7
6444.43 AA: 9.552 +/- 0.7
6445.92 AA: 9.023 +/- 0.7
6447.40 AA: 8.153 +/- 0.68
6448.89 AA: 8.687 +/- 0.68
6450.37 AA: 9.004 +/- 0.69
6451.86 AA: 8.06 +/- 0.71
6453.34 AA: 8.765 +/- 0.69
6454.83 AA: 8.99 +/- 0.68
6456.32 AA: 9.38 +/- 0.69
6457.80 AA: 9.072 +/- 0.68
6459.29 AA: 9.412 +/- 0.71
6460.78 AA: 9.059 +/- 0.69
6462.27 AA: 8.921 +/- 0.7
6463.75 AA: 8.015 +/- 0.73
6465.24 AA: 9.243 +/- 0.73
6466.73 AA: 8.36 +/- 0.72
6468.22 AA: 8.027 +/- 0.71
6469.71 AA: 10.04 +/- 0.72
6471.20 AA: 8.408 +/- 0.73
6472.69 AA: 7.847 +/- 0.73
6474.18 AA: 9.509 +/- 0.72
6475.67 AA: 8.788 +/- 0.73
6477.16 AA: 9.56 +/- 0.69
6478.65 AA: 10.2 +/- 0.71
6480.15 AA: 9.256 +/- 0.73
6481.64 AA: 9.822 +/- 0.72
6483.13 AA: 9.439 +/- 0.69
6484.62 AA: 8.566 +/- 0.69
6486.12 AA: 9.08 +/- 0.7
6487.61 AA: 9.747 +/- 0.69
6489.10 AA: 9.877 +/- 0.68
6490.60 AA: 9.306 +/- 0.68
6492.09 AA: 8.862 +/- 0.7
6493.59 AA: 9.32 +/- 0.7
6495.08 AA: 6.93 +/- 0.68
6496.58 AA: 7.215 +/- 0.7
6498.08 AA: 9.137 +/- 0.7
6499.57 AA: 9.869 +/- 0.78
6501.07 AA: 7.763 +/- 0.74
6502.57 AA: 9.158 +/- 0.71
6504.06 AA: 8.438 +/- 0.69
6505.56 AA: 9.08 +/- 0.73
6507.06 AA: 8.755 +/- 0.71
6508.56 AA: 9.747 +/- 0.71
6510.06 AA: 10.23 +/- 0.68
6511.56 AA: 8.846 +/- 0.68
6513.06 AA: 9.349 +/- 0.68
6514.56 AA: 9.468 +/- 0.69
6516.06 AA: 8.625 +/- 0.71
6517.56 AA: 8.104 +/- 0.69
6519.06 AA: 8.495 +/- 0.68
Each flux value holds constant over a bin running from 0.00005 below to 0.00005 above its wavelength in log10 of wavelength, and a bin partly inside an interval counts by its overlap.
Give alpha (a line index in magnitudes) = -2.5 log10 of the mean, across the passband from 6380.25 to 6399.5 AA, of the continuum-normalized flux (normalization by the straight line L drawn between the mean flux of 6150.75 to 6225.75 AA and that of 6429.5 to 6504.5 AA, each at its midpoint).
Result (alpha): -0.03 mag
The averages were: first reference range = 8.24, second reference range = 8.82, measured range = 8.87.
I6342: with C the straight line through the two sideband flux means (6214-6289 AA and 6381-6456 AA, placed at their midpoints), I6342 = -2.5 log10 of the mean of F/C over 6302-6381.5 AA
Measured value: -0.031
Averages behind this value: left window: 8.06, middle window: 8.62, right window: 8.66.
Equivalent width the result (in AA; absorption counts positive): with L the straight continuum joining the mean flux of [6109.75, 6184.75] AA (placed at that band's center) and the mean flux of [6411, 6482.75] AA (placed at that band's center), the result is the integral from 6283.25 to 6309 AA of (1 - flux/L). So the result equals -0.5 AA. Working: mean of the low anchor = 8.3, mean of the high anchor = 8.76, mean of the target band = 8.69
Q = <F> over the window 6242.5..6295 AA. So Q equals 8.2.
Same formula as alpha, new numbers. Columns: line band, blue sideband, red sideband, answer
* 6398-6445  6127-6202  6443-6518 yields 0.033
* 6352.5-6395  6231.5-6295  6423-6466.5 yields -0.021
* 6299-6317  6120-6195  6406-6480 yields -0.041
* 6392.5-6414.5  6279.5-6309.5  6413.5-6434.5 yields -0.012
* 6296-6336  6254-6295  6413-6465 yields -0.058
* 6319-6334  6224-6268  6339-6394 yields -0.040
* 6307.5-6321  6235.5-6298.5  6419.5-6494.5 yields -0.067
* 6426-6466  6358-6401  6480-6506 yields 0.009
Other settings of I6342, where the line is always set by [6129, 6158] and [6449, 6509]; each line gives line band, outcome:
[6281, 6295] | 0.015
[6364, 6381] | 0.028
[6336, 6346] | 0.050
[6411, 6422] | 0.056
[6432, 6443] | 0.090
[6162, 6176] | 0.186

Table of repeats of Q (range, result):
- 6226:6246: 7.75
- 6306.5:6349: 8.72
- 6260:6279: 8.05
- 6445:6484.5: 8.96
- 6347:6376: 8.61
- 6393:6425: 8.6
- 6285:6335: 8.79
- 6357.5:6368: 8.09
